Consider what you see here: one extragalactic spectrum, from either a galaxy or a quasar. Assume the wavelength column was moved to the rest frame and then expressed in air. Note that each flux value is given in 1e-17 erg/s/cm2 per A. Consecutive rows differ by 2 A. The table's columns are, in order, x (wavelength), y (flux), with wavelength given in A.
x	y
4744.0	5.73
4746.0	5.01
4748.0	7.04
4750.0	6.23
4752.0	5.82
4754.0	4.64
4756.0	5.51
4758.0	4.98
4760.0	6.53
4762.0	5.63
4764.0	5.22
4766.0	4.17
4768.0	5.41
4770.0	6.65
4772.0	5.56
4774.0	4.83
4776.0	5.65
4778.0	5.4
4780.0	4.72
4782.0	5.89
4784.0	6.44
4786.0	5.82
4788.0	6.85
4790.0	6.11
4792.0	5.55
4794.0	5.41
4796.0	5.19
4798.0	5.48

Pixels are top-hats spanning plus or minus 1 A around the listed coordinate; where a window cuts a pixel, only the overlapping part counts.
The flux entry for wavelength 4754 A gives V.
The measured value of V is 4.64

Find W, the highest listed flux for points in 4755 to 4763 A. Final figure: 6.53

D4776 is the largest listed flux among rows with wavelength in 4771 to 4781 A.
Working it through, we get 5.65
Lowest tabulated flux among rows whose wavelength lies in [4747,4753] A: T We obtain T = 5.82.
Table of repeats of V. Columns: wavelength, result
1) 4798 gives 5.48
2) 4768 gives 5.41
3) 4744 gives 5.73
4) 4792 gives 5.55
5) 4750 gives 6.23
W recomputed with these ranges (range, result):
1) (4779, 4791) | 6.85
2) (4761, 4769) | 5.63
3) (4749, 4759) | 6.23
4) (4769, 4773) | 6.65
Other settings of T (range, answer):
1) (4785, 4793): 5.55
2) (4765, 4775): 4.17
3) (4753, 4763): 4.64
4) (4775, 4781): 4.72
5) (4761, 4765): 5.22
